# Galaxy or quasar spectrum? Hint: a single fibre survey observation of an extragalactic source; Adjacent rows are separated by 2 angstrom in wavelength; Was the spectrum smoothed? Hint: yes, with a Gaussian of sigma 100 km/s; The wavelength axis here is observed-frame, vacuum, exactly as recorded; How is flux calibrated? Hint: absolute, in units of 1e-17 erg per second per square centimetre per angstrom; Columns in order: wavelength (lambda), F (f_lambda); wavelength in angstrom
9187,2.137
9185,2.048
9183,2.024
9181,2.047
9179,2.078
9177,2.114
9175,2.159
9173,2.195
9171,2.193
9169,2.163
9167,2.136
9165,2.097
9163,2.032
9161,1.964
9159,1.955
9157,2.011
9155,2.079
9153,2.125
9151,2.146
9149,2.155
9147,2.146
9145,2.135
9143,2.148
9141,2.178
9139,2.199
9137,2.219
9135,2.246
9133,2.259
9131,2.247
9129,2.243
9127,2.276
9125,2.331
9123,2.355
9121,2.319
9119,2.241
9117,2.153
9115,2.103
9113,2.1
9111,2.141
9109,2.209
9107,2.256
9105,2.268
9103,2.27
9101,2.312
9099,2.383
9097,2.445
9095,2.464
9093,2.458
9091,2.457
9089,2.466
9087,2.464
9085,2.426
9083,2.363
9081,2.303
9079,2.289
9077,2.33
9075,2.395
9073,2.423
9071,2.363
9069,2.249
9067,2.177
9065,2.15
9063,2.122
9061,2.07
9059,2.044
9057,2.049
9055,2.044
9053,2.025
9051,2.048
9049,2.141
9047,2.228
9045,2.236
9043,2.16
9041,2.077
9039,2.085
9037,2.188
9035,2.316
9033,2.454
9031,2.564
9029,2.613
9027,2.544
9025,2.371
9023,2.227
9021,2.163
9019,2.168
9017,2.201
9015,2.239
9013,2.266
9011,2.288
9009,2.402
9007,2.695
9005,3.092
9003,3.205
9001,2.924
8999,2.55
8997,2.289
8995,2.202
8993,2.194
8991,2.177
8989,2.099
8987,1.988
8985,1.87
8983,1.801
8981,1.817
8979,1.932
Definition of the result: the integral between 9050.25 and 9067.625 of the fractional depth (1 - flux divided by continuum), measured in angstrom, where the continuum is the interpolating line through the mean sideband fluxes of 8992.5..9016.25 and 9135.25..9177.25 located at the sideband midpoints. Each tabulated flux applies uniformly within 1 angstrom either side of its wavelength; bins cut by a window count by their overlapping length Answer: 2.2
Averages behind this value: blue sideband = 2.53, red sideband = 2.12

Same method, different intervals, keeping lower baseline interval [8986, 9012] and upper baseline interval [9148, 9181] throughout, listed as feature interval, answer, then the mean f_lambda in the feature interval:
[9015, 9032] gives 0.5 angstrom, 2.35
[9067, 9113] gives -1.6 angstrom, 2.34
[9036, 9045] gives 0.9 angstrom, 2.14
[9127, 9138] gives -0.4 angstrom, 2.25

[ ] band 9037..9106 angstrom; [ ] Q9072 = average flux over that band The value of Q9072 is 2.26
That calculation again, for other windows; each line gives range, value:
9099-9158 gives 2.21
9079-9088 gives 2.38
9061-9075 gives 2.25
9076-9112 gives 2.35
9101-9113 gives 2.23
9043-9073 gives 2.15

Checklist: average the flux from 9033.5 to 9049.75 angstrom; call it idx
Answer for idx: 2.19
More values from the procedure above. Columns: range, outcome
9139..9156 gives 2.14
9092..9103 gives 2.4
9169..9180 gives 2.15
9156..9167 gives 2.02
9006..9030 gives 2.35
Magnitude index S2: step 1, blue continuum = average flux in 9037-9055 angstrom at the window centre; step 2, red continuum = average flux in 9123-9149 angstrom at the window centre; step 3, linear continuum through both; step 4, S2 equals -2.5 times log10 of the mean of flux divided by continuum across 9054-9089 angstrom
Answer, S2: -0.05 mag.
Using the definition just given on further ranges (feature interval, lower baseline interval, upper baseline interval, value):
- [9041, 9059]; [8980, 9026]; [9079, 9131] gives 0.10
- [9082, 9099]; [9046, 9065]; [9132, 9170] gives -0.16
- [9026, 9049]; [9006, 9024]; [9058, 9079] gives -0.02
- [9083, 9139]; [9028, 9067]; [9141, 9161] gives -0.08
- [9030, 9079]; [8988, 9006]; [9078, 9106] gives 0.11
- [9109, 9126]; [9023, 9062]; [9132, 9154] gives -0.01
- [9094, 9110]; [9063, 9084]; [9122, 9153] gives -0.03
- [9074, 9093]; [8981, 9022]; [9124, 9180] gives -0.08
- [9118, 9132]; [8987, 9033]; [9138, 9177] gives -0.05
